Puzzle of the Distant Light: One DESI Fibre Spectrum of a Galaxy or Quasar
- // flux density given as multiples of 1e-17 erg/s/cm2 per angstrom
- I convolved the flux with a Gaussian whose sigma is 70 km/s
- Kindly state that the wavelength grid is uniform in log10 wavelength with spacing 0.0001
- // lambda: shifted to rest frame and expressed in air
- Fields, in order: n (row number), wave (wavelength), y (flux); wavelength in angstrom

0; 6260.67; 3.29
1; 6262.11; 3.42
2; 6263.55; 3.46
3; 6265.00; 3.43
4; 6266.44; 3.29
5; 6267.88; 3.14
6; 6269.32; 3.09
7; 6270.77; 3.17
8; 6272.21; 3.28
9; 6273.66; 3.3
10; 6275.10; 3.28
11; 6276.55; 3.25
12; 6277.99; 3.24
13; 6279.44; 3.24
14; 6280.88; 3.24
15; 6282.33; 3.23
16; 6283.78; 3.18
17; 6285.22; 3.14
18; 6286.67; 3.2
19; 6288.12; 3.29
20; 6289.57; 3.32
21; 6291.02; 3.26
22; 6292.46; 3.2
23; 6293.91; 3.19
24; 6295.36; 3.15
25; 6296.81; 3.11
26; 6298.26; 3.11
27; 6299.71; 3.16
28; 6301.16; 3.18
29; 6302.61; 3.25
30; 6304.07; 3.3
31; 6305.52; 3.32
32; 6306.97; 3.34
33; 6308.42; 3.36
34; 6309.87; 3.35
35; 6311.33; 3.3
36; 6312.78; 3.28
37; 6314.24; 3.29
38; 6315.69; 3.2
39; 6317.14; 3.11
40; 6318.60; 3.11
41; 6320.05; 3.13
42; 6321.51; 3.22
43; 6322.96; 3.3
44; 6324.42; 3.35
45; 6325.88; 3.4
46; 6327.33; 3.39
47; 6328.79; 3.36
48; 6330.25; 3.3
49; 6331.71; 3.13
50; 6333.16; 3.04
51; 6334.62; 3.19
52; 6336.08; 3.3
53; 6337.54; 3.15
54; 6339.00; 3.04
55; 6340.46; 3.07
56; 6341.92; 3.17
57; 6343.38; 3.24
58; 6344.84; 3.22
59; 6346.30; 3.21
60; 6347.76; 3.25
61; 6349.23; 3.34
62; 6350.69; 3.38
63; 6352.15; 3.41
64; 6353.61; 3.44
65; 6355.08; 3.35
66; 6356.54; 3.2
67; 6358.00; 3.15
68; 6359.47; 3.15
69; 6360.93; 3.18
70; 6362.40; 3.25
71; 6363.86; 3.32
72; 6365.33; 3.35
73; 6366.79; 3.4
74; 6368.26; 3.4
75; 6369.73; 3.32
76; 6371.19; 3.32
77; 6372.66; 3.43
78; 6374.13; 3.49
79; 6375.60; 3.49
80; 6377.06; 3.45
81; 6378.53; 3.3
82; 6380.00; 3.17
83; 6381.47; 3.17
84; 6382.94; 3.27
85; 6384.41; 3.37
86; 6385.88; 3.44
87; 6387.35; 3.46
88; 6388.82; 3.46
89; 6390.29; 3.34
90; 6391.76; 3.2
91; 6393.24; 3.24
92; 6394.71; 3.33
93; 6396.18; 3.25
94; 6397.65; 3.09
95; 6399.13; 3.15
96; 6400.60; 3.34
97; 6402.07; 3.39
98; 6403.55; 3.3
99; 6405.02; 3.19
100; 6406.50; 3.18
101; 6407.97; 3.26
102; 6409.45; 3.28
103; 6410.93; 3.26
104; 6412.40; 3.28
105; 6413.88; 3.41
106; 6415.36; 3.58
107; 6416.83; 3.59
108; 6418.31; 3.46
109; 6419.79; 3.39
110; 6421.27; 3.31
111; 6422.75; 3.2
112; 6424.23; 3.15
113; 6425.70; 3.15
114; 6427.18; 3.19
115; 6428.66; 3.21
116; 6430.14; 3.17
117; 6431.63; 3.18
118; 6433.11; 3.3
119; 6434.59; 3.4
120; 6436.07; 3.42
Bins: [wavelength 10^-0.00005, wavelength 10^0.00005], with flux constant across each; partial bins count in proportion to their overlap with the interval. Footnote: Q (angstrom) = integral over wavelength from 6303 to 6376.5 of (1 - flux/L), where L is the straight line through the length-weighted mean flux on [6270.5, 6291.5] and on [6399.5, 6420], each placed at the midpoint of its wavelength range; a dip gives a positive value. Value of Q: 0.3 angstrom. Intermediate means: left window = 3.24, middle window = 3.28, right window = 3.35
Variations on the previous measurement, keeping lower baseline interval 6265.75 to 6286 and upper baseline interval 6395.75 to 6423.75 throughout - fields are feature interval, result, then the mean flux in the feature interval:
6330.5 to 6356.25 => 0.3 angstrom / 3.23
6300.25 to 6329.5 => -0.3 angstrom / 3.28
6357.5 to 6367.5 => 0.1 angstrom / 3.26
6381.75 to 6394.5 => -0.2 angstrom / 3.34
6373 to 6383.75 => -0.2 angstrom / 3.34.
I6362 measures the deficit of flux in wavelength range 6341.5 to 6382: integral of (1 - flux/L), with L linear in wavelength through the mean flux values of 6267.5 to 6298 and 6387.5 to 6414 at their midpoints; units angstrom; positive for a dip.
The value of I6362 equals -0.6 angstrom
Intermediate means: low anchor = 3.21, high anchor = 3.28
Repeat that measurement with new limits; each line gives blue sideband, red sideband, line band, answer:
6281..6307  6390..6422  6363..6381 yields -0.5 angstrom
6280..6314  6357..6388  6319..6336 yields 0.1 angstrom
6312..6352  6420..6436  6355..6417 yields -1.5 angstrom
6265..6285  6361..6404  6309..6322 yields 0.2 angstrom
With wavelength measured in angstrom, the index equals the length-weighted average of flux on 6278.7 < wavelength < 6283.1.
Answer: 3.23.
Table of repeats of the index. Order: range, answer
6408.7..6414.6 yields 3.3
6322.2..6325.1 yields 3.33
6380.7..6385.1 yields 3.27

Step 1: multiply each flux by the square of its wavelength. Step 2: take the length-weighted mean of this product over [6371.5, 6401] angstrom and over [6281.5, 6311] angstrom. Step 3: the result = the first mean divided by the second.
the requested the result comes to 1.06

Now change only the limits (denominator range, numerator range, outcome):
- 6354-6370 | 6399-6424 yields 1.03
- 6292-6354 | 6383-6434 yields 1.05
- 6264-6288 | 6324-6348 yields 1.02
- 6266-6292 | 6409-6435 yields 1.07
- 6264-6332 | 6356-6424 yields 1.05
